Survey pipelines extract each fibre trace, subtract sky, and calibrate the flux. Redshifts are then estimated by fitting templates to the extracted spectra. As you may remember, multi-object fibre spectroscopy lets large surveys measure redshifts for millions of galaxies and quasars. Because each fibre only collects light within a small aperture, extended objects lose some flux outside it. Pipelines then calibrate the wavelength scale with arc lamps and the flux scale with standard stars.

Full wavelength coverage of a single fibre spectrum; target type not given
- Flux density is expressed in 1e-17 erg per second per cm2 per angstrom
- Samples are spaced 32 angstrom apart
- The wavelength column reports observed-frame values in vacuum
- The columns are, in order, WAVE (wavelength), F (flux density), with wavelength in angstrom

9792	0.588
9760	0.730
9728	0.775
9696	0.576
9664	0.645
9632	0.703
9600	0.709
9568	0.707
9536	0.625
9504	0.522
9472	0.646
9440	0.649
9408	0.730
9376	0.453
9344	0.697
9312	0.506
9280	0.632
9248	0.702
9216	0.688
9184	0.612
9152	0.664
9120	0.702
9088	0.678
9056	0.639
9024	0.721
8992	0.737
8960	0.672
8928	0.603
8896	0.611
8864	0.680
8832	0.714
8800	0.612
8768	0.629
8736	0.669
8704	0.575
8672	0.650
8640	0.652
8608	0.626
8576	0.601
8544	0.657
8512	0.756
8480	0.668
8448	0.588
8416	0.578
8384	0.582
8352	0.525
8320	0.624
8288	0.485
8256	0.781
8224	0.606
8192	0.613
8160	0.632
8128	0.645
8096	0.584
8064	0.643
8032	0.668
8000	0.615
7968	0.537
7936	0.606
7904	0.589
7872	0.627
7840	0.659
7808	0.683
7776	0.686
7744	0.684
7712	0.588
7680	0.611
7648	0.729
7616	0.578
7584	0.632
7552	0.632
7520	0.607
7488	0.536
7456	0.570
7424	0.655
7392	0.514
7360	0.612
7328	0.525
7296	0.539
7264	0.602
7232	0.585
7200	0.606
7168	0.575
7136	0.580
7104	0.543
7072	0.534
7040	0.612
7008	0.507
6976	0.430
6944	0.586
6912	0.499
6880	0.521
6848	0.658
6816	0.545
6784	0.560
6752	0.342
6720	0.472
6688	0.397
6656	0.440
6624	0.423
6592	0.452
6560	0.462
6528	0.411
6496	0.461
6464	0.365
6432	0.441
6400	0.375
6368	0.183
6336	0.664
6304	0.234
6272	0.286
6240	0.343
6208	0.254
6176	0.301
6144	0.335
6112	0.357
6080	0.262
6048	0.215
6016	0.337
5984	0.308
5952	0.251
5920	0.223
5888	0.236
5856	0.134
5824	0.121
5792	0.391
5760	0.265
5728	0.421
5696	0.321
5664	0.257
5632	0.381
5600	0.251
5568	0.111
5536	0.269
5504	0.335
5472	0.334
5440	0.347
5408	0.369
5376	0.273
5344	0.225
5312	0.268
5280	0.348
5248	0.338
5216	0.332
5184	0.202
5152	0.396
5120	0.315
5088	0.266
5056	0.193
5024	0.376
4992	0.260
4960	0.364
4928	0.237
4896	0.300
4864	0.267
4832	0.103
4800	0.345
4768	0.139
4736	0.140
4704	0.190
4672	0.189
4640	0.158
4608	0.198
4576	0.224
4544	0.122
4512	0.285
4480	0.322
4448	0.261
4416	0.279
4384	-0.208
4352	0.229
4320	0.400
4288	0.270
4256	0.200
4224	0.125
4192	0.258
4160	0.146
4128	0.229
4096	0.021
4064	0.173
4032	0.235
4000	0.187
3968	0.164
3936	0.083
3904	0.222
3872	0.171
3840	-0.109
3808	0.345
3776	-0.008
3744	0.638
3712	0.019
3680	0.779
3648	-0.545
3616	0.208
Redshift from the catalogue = 0.699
